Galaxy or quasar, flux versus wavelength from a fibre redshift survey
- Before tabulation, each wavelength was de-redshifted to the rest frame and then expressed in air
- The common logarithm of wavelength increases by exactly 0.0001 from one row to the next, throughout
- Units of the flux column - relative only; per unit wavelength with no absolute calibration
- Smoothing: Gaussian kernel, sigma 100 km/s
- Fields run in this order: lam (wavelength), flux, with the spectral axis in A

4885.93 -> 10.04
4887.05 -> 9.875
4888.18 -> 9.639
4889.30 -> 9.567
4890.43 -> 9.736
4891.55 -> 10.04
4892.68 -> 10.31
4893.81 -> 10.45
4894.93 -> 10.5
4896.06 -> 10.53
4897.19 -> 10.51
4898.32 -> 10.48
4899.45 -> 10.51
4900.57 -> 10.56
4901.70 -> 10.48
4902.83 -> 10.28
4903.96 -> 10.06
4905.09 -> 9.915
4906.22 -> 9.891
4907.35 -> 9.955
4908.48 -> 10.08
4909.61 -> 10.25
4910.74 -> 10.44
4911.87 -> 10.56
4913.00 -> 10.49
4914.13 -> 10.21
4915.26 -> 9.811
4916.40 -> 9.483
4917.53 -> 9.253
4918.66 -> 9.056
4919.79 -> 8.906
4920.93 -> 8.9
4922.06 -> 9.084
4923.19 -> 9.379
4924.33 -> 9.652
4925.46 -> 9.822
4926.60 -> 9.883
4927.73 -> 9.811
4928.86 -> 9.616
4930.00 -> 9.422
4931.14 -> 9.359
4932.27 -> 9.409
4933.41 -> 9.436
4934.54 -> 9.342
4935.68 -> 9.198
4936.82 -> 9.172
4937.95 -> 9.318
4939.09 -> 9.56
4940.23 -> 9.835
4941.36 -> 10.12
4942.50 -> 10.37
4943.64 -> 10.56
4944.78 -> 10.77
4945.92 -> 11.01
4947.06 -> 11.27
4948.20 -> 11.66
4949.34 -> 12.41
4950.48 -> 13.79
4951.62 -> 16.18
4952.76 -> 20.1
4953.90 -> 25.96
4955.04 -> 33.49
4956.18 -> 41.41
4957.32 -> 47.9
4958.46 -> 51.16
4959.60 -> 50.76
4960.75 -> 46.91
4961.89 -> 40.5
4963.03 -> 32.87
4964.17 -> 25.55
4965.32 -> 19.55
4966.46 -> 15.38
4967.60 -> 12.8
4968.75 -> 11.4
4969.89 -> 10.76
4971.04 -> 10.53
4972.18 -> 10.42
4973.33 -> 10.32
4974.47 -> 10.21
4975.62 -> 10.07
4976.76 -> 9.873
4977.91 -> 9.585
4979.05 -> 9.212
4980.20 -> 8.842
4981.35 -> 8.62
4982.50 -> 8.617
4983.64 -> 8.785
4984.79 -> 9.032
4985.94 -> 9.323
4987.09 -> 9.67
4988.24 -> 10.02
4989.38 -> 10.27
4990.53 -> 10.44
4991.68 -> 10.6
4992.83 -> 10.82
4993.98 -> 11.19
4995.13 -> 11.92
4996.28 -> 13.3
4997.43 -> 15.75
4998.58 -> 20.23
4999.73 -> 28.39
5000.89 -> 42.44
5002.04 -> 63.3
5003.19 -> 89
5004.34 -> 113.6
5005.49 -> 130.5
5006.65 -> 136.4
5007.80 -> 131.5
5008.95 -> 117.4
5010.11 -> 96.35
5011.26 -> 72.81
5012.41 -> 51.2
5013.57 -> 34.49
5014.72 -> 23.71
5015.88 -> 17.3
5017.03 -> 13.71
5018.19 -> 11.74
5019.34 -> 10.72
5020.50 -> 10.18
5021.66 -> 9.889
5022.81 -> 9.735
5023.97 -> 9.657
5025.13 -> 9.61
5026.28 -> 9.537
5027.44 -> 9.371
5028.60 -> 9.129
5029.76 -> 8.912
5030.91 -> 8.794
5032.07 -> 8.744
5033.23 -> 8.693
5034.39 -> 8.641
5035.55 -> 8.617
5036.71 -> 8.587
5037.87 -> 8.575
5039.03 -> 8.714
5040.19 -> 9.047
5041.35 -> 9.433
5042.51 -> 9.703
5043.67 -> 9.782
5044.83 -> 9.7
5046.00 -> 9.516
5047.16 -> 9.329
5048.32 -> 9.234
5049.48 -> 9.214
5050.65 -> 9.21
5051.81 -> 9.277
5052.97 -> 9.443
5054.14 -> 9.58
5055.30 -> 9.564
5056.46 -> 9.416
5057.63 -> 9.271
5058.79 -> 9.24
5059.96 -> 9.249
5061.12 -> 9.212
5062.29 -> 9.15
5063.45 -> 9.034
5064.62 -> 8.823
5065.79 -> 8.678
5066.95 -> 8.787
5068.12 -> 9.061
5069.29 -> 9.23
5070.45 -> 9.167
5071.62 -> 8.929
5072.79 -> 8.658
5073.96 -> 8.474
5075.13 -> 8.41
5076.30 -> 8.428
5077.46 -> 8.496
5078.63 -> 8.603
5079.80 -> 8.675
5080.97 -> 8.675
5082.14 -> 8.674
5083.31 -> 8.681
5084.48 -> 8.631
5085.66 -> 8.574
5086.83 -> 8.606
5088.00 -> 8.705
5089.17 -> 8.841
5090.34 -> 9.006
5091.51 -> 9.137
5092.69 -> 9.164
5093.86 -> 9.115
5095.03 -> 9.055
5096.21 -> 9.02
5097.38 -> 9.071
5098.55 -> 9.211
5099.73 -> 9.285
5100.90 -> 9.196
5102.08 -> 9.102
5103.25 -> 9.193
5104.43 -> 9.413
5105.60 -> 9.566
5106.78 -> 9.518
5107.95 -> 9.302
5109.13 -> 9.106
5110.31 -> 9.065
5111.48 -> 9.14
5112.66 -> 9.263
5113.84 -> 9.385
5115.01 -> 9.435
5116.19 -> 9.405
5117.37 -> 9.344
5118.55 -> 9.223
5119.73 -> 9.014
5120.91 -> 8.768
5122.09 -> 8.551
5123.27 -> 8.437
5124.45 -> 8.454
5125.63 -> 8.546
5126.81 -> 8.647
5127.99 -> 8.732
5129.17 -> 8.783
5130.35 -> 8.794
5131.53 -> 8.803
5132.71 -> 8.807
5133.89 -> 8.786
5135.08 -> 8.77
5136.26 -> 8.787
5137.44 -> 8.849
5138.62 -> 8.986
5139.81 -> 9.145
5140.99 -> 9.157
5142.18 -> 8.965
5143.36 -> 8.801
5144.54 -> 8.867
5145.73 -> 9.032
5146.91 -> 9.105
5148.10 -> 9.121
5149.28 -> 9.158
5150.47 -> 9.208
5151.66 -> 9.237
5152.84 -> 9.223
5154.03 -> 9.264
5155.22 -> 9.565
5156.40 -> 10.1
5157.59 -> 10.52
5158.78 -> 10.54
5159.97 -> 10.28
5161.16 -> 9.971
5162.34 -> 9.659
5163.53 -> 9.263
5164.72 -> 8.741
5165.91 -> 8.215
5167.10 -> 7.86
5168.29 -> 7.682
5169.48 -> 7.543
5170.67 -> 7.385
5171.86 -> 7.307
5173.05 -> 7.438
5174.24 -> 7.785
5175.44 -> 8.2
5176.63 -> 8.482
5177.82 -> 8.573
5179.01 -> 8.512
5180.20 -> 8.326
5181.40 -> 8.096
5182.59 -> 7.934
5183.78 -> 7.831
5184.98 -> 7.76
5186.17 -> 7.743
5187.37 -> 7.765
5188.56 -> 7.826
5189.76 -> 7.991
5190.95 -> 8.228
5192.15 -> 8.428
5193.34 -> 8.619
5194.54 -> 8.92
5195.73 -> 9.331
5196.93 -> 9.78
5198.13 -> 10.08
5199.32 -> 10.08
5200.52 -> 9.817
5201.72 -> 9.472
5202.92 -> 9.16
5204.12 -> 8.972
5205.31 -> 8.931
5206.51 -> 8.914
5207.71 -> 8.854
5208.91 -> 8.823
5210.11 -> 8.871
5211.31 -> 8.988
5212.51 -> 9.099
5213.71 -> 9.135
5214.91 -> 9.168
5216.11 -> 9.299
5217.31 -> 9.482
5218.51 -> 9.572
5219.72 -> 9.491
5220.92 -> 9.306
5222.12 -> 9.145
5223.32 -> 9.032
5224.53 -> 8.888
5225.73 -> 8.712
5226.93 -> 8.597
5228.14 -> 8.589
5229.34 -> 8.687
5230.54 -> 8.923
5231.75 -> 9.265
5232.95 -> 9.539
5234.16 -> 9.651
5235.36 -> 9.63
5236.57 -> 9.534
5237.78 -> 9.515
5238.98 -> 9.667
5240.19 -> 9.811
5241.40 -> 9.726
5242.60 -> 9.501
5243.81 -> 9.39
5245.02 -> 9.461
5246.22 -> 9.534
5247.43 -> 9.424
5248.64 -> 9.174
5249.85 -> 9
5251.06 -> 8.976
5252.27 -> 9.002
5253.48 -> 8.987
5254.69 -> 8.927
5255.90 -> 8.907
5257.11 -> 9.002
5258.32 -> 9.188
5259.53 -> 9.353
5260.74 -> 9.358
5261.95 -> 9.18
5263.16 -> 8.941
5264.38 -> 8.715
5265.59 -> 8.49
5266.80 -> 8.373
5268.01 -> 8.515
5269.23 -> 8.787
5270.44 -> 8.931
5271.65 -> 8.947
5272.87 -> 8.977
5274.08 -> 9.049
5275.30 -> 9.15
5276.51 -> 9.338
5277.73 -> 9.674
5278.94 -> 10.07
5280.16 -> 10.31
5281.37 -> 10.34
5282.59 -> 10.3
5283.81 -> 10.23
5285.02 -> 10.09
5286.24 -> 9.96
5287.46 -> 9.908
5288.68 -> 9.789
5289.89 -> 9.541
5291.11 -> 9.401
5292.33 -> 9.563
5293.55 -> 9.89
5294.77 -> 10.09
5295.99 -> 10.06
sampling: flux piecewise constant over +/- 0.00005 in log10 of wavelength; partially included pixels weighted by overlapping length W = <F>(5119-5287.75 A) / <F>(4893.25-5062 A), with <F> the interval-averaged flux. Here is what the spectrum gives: 0.47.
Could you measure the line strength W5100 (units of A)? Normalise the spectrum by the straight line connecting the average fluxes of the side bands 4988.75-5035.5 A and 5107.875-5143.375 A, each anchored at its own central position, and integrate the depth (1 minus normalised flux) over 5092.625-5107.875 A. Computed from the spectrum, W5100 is 5.7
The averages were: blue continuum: 35.1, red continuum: 8.94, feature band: 9.23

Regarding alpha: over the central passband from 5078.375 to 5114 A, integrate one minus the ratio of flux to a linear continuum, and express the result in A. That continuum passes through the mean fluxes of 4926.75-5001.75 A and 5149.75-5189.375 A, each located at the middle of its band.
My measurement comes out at 7.3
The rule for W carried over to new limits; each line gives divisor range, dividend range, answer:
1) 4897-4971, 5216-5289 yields 0.61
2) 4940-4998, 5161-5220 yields 0.51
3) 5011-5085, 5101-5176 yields 0.79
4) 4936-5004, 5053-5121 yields 0.46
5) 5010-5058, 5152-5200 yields 0.60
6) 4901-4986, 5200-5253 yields 0.64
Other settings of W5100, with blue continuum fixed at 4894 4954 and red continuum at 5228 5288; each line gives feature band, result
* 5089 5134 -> 3.77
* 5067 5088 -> 2.72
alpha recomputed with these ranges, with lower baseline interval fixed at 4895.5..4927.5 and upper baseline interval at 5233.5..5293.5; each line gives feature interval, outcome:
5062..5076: 1.21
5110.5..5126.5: 1.03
